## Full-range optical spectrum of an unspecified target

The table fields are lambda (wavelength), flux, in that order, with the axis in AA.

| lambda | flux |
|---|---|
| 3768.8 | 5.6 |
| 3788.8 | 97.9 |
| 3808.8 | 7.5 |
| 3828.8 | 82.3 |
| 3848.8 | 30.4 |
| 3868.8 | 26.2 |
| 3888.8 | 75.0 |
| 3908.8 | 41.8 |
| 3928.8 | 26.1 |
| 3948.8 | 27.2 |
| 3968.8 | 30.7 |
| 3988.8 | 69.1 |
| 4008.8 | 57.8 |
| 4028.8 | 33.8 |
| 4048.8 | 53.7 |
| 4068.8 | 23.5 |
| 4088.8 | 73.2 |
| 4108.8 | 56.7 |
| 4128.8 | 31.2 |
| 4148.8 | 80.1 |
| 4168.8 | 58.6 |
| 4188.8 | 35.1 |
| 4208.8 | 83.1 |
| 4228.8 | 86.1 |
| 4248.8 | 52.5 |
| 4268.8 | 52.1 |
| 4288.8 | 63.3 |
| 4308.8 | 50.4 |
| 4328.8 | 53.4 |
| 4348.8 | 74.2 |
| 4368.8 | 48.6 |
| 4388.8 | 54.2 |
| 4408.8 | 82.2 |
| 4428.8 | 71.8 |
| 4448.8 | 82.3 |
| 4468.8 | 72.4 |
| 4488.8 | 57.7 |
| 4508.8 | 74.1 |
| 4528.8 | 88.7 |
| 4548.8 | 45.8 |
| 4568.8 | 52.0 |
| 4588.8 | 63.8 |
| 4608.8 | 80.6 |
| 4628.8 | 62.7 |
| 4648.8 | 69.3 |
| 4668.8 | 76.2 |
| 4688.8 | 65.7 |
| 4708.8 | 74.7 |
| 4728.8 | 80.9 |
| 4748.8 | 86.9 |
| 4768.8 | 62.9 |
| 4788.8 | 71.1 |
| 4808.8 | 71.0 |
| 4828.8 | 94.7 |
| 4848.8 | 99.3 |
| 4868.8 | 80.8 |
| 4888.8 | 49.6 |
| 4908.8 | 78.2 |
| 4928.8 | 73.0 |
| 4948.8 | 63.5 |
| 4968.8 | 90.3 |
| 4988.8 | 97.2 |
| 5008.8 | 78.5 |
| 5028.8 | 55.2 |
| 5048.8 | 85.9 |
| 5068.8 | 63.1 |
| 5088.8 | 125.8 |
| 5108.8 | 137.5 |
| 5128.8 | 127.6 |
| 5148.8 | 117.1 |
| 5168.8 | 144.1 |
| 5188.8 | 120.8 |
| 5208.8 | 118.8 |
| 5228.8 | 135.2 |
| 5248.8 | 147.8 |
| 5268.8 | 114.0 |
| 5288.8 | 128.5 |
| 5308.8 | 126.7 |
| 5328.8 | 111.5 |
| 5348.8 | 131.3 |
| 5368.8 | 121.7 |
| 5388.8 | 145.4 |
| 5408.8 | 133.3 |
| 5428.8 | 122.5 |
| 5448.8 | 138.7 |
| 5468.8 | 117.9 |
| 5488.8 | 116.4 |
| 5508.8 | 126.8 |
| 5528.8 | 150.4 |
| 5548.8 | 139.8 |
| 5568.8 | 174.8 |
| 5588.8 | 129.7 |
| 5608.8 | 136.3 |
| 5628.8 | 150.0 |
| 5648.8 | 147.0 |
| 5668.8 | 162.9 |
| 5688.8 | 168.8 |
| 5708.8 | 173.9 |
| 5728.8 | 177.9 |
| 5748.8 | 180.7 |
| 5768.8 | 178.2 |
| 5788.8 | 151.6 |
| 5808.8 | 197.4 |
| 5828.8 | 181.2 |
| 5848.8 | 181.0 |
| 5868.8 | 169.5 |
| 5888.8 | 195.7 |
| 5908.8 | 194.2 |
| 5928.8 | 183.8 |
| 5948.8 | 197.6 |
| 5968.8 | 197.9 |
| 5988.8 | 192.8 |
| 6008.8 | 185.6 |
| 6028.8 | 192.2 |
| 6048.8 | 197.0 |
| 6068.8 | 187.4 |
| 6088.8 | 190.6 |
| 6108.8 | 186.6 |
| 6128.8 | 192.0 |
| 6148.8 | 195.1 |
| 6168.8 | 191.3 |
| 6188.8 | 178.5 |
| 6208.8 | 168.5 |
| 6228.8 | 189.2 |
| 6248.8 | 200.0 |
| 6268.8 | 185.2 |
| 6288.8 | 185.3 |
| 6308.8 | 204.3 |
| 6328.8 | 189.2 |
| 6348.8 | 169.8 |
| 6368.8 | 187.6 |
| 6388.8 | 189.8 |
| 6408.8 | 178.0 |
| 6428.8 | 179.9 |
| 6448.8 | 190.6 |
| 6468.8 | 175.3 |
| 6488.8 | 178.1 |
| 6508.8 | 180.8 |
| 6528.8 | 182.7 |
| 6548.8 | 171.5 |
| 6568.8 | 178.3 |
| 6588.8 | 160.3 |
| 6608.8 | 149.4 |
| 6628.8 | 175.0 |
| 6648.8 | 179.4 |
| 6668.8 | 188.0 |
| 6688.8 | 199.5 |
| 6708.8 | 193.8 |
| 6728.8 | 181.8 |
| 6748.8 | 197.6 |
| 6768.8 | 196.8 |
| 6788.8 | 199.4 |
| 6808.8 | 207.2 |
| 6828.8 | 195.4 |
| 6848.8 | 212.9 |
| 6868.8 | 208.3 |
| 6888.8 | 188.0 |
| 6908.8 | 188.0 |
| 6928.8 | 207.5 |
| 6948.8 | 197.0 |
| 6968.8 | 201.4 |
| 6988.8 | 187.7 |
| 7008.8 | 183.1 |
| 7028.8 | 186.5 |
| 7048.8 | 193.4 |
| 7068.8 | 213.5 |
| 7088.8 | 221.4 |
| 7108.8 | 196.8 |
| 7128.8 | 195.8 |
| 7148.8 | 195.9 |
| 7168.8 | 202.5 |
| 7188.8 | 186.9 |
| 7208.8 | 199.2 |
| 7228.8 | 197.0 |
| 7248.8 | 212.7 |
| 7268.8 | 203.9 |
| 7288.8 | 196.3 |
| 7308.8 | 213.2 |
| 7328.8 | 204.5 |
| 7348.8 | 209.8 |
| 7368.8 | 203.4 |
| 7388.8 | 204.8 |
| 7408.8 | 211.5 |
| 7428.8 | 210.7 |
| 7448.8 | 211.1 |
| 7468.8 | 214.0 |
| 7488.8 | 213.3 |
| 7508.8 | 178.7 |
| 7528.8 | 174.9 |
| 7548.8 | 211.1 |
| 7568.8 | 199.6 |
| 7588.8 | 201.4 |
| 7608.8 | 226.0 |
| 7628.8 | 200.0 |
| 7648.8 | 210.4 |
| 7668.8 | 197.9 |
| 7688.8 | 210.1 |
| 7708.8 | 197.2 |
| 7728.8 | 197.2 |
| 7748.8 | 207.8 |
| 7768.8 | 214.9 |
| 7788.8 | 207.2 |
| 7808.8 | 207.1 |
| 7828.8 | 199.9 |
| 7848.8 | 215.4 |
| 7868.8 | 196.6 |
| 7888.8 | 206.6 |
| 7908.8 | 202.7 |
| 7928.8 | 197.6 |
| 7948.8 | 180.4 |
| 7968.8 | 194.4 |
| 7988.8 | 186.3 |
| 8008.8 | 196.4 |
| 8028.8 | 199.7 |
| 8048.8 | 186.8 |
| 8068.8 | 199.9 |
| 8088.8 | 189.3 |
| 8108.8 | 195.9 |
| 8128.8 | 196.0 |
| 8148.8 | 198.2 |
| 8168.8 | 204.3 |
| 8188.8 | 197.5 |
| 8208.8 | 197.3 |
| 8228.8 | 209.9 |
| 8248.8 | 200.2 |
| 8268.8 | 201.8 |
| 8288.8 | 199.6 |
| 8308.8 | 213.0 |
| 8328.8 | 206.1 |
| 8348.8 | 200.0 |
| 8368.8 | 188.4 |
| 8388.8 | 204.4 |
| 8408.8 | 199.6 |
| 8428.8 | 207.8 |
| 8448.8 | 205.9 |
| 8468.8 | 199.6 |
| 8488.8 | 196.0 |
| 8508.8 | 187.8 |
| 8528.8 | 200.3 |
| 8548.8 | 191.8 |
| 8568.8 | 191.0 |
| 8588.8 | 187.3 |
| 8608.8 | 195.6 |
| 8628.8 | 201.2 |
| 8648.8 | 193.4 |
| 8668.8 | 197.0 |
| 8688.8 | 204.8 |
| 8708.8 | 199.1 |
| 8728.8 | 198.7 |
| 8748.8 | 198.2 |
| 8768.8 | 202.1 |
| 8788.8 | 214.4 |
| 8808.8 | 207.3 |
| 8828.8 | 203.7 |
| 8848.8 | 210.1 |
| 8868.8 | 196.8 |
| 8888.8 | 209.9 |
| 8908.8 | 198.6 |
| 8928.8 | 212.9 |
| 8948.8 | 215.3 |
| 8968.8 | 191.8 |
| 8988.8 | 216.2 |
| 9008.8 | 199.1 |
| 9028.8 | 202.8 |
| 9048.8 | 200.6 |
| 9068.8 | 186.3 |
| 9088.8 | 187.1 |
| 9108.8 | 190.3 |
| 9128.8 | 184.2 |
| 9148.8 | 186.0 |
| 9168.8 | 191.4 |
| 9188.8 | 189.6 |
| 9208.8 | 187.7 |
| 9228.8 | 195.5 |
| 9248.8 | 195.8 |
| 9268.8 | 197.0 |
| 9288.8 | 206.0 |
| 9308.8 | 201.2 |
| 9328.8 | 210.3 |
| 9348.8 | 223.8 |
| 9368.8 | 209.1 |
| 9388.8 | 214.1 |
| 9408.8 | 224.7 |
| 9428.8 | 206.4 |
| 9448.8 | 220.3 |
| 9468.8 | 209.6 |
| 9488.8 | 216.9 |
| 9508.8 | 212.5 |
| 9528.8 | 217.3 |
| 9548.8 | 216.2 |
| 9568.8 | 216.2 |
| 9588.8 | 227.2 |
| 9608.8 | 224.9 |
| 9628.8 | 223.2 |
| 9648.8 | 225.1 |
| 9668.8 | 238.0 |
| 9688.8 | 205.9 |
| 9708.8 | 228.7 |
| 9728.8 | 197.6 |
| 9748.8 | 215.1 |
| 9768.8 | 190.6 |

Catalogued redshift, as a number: 0.276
